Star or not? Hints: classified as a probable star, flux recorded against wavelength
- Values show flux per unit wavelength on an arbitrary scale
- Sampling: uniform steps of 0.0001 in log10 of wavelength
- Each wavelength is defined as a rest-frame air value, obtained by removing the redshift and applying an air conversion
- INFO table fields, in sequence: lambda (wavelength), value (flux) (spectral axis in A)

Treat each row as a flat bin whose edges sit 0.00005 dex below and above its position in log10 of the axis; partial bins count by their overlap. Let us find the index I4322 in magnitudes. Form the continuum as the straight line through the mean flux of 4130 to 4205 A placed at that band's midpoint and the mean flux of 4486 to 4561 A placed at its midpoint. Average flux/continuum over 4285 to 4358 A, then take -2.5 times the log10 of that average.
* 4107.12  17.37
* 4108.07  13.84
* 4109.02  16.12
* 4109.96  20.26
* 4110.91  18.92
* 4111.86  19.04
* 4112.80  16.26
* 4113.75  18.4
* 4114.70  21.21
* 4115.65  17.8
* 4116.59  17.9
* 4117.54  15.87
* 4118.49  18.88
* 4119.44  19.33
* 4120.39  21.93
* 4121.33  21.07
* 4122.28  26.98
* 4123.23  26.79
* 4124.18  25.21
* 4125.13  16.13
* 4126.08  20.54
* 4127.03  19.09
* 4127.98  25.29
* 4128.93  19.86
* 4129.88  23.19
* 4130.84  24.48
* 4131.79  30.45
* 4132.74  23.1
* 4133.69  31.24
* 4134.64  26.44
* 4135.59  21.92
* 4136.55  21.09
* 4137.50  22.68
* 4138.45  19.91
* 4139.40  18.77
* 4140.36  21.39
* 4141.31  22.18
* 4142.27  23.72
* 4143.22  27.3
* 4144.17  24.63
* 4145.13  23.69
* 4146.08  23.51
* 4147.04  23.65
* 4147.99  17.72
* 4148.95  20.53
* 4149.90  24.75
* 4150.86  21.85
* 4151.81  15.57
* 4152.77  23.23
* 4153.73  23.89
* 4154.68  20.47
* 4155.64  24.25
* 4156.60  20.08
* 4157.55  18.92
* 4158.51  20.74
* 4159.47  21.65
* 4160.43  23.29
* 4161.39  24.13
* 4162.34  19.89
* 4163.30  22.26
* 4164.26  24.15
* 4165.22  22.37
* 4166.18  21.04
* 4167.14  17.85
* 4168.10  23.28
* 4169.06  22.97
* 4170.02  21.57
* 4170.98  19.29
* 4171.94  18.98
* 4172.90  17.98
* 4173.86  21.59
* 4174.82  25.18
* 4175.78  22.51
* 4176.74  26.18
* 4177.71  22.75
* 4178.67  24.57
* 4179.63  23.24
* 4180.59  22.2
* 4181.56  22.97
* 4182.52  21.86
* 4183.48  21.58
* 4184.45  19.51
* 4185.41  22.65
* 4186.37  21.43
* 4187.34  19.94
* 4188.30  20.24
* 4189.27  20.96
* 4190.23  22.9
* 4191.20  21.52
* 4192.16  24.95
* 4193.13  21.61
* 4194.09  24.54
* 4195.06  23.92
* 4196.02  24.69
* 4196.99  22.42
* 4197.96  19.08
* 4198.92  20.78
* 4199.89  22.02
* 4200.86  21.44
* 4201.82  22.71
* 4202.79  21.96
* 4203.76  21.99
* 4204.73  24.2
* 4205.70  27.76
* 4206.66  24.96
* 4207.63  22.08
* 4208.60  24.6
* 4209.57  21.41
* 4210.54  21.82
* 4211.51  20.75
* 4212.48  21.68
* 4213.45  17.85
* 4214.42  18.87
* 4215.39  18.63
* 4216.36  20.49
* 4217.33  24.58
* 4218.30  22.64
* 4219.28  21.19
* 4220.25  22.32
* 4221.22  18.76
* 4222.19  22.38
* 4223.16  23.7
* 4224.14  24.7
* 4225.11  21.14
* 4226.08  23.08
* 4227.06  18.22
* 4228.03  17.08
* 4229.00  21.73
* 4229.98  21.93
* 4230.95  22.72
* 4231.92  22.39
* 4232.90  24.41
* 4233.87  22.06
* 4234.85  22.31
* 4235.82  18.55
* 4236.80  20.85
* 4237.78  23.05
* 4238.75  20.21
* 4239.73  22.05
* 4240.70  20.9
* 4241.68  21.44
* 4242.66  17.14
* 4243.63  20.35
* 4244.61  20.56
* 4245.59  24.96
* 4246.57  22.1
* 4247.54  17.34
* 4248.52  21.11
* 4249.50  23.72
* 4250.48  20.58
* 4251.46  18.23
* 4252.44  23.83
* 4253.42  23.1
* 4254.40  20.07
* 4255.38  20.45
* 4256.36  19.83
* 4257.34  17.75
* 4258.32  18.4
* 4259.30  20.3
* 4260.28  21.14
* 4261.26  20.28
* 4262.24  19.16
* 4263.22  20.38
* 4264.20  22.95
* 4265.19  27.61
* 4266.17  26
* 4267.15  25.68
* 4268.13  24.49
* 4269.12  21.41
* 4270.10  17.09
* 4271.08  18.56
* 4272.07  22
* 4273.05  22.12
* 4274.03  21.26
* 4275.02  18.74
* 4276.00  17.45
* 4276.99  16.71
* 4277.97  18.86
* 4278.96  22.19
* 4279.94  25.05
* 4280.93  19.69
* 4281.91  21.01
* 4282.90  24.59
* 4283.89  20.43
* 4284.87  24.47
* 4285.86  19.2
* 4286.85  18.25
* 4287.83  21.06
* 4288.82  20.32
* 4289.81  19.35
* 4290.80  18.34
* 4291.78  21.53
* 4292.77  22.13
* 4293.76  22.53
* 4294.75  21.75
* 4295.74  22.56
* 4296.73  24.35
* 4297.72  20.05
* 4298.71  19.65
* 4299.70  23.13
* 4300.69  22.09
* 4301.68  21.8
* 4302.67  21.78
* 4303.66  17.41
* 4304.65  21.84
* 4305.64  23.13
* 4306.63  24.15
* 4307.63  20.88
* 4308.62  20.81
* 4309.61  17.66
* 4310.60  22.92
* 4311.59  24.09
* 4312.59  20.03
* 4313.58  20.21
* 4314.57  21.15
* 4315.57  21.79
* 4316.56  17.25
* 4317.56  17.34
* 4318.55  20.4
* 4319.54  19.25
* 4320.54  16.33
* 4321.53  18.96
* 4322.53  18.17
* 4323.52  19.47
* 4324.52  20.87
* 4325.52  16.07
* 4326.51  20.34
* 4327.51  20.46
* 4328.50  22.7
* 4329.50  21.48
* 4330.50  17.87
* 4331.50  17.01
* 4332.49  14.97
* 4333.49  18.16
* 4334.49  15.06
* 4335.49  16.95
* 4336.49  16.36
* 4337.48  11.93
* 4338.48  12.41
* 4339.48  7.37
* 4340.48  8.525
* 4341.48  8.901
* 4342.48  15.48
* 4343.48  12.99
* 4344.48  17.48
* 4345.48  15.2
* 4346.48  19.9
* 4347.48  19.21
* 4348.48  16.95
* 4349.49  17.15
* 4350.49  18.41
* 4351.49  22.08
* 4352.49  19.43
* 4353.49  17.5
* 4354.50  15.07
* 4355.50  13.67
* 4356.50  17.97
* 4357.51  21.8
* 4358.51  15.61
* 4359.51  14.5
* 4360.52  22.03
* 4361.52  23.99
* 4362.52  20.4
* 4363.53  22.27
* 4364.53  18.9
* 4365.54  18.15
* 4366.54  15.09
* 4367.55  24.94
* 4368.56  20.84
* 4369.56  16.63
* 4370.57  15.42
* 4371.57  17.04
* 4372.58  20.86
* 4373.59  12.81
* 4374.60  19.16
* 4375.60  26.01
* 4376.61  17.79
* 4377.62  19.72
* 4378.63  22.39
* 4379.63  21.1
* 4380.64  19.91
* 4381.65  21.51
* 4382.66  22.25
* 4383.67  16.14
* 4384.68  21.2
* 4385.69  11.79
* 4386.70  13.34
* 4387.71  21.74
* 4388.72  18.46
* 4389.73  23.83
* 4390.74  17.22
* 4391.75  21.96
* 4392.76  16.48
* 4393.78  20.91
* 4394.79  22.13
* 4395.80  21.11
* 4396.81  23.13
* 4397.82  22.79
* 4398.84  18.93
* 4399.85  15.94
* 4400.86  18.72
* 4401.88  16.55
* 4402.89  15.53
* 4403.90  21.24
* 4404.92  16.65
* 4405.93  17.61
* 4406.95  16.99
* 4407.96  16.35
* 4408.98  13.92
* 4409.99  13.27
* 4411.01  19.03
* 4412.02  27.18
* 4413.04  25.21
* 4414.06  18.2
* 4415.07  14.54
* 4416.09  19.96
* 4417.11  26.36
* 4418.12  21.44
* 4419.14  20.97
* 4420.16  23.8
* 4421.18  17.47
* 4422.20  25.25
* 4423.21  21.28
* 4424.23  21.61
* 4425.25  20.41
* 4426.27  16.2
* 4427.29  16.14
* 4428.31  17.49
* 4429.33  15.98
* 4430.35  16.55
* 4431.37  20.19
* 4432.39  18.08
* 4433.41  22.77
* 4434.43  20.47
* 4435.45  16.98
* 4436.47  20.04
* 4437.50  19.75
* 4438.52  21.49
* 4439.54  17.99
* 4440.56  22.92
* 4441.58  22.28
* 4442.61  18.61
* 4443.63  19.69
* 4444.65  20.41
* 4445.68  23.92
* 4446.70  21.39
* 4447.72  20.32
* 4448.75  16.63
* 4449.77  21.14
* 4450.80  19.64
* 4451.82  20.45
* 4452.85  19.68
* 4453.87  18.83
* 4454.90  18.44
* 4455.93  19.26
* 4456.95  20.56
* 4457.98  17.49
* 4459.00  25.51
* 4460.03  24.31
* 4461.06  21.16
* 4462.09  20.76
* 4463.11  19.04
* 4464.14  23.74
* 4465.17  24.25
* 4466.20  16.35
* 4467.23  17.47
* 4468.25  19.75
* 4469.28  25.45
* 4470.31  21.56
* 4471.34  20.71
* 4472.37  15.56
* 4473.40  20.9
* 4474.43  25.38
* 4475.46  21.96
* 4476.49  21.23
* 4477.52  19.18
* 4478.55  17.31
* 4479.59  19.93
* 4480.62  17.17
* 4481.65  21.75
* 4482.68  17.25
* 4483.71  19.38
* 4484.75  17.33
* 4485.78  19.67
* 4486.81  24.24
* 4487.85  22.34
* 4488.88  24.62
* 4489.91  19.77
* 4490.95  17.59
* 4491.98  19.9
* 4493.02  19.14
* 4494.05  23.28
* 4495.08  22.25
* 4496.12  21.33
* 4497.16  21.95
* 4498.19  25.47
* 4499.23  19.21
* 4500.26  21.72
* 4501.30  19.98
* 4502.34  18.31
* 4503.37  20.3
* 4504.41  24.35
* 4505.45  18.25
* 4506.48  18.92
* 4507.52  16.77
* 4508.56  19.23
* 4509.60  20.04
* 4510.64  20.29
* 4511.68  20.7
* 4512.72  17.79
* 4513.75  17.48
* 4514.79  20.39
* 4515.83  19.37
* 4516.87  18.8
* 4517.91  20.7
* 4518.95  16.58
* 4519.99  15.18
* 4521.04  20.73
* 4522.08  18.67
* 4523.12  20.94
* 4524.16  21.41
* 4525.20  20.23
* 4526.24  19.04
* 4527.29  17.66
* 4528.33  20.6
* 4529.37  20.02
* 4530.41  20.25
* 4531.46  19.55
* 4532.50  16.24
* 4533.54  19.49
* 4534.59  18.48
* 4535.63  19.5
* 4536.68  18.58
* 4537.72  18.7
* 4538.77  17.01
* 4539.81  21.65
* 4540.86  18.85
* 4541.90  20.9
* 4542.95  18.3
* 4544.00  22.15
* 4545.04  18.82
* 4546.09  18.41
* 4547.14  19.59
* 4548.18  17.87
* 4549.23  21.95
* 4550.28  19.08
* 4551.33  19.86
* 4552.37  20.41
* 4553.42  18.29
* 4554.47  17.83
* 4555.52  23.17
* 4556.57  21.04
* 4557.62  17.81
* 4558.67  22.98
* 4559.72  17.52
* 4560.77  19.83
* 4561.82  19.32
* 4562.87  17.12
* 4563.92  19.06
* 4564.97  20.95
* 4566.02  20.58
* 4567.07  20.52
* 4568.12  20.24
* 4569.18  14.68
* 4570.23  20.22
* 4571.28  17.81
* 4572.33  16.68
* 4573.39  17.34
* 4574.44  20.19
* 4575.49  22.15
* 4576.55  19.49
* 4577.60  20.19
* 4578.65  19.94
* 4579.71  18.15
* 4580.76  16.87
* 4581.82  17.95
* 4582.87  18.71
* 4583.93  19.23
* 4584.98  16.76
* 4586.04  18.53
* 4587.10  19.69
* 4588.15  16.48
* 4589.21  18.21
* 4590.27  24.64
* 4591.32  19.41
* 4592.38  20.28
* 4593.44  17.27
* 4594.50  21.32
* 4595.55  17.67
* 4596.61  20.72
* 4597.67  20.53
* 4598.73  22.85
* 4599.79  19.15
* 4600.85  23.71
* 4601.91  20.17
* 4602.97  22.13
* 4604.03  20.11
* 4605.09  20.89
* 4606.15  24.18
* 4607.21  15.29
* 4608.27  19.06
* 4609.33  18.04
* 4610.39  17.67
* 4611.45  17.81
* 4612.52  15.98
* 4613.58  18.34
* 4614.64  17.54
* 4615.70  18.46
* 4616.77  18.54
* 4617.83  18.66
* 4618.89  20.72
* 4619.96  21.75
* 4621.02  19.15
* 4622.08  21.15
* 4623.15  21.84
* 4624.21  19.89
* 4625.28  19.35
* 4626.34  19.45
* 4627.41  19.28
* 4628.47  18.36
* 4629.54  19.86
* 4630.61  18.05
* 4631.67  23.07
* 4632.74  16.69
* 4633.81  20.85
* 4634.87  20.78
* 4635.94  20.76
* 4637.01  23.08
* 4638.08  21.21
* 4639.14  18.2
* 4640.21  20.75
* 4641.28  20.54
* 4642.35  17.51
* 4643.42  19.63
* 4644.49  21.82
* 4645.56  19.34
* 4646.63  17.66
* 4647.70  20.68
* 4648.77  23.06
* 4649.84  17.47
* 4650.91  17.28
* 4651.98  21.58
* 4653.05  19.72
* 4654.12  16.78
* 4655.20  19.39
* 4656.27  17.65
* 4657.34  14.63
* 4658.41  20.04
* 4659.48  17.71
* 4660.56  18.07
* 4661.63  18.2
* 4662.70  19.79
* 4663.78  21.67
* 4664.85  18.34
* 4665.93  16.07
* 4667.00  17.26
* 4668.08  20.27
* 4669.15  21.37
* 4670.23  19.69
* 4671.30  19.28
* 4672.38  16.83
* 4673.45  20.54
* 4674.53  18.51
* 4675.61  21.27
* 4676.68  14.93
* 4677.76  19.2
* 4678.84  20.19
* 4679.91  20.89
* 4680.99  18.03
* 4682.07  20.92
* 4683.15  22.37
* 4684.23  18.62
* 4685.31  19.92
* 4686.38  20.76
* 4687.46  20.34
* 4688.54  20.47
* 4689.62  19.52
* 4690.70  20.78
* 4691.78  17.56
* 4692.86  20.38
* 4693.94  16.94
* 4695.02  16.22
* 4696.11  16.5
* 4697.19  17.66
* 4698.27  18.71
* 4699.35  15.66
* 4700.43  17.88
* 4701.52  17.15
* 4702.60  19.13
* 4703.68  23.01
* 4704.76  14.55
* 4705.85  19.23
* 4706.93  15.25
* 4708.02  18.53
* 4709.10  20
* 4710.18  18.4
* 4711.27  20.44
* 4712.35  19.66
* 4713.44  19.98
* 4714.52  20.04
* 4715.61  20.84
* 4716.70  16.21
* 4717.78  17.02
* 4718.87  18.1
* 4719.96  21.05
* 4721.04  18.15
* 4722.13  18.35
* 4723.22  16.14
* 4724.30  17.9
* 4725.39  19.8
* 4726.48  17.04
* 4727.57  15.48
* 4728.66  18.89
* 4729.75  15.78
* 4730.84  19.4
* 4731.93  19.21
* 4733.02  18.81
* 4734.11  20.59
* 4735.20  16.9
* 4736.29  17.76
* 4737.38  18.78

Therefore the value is 0.13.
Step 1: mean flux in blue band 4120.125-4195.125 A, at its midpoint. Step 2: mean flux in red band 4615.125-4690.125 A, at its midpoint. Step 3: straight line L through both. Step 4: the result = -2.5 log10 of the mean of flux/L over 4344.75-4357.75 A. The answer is 0.18 mag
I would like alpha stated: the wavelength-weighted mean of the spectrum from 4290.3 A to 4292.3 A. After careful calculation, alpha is 20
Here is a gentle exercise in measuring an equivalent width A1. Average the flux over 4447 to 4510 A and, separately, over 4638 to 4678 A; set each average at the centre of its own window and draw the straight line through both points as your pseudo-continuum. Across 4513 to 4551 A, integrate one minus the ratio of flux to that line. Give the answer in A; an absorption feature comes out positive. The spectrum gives 1.4 A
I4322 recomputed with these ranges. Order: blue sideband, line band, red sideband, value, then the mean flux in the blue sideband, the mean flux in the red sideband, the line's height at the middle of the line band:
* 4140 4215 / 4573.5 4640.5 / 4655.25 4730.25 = -0.02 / 22.1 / 18.7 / 19.2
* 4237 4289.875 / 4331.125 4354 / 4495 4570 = 0.30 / 21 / 19.6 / 20.6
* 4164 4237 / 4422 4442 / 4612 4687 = 0.05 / 21.9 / 19.4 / 20.6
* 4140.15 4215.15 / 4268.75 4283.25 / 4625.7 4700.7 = 0.06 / 22.1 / 19.2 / 21.5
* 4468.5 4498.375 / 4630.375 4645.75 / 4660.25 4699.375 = -0.04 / 20.8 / 19.1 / 19.4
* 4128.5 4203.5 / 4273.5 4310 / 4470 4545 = 0.02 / 22.3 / 19.9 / 21.4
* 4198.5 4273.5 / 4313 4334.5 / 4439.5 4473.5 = 0.12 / 21.5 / 20.5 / 21.1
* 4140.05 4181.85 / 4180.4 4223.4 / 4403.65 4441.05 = -0.01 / 22.1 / 19.5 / 21.7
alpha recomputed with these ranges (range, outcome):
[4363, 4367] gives 18.6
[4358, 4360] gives 15.2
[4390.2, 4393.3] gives 18.6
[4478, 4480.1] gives 18.6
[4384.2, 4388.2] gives 17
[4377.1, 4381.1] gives 20.8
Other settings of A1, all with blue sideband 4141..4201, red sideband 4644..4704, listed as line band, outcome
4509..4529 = 0.7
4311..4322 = 0.8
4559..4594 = 1.1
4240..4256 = 0.5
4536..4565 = 0.4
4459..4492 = -0.6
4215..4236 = 0.1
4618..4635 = -0.6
